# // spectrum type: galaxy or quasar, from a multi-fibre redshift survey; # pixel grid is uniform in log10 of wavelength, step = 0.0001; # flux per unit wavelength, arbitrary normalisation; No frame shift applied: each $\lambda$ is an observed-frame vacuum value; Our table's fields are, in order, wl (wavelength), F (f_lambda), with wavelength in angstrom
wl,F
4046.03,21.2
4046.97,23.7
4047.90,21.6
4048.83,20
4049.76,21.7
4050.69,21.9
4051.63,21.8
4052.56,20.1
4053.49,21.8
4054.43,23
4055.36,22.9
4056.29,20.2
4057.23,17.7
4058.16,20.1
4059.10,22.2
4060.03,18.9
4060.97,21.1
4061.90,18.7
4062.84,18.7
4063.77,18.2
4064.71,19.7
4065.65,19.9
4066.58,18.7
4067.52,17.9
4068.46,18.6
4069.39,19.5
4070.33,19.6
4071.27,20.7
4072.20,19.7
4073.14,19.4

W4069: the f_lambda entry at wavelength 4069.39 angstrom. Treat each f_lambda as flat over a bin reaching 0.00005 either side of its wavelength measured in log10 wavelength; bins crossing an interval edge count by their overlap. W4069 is 19.5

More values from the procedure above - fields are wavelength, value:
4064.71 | 19.7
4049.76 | 21.7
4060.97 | 21.1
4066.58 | 18.7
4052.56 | 20.1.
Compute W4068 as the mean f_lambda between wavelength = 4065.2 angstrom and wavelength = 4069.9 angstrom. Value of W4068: 18.9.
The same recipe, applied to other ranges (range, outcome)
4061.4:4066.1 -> 19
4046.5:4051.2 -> 21.8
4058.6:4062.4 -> 20.2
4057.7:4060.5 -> 20.4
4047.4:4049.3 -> 20.9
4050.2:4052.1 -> 21.8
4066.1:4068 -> 18.3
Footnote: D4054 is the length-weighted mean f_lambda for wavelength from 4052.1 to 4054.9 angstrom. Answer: 21.6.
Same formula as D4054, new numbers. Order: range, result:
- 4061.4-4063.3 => 18.8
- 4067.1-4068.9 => 18.2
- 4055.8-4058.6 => 19.4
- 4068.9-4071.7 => 19.9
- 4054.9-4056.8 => 21.4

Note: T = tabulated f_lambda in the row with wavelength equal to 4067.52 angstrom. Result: 17.9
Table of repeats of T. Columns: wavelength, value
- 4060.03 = 18.9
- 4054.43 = 23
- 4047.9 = 21.6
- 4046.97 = 23.7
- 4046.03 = 21.2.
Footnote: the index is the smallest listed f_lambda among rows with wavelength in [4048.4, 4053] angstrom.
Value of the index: 20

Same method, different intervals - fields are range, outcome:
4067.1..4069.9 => 17.9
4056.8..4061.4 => 17.7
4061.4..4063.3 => 18.7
